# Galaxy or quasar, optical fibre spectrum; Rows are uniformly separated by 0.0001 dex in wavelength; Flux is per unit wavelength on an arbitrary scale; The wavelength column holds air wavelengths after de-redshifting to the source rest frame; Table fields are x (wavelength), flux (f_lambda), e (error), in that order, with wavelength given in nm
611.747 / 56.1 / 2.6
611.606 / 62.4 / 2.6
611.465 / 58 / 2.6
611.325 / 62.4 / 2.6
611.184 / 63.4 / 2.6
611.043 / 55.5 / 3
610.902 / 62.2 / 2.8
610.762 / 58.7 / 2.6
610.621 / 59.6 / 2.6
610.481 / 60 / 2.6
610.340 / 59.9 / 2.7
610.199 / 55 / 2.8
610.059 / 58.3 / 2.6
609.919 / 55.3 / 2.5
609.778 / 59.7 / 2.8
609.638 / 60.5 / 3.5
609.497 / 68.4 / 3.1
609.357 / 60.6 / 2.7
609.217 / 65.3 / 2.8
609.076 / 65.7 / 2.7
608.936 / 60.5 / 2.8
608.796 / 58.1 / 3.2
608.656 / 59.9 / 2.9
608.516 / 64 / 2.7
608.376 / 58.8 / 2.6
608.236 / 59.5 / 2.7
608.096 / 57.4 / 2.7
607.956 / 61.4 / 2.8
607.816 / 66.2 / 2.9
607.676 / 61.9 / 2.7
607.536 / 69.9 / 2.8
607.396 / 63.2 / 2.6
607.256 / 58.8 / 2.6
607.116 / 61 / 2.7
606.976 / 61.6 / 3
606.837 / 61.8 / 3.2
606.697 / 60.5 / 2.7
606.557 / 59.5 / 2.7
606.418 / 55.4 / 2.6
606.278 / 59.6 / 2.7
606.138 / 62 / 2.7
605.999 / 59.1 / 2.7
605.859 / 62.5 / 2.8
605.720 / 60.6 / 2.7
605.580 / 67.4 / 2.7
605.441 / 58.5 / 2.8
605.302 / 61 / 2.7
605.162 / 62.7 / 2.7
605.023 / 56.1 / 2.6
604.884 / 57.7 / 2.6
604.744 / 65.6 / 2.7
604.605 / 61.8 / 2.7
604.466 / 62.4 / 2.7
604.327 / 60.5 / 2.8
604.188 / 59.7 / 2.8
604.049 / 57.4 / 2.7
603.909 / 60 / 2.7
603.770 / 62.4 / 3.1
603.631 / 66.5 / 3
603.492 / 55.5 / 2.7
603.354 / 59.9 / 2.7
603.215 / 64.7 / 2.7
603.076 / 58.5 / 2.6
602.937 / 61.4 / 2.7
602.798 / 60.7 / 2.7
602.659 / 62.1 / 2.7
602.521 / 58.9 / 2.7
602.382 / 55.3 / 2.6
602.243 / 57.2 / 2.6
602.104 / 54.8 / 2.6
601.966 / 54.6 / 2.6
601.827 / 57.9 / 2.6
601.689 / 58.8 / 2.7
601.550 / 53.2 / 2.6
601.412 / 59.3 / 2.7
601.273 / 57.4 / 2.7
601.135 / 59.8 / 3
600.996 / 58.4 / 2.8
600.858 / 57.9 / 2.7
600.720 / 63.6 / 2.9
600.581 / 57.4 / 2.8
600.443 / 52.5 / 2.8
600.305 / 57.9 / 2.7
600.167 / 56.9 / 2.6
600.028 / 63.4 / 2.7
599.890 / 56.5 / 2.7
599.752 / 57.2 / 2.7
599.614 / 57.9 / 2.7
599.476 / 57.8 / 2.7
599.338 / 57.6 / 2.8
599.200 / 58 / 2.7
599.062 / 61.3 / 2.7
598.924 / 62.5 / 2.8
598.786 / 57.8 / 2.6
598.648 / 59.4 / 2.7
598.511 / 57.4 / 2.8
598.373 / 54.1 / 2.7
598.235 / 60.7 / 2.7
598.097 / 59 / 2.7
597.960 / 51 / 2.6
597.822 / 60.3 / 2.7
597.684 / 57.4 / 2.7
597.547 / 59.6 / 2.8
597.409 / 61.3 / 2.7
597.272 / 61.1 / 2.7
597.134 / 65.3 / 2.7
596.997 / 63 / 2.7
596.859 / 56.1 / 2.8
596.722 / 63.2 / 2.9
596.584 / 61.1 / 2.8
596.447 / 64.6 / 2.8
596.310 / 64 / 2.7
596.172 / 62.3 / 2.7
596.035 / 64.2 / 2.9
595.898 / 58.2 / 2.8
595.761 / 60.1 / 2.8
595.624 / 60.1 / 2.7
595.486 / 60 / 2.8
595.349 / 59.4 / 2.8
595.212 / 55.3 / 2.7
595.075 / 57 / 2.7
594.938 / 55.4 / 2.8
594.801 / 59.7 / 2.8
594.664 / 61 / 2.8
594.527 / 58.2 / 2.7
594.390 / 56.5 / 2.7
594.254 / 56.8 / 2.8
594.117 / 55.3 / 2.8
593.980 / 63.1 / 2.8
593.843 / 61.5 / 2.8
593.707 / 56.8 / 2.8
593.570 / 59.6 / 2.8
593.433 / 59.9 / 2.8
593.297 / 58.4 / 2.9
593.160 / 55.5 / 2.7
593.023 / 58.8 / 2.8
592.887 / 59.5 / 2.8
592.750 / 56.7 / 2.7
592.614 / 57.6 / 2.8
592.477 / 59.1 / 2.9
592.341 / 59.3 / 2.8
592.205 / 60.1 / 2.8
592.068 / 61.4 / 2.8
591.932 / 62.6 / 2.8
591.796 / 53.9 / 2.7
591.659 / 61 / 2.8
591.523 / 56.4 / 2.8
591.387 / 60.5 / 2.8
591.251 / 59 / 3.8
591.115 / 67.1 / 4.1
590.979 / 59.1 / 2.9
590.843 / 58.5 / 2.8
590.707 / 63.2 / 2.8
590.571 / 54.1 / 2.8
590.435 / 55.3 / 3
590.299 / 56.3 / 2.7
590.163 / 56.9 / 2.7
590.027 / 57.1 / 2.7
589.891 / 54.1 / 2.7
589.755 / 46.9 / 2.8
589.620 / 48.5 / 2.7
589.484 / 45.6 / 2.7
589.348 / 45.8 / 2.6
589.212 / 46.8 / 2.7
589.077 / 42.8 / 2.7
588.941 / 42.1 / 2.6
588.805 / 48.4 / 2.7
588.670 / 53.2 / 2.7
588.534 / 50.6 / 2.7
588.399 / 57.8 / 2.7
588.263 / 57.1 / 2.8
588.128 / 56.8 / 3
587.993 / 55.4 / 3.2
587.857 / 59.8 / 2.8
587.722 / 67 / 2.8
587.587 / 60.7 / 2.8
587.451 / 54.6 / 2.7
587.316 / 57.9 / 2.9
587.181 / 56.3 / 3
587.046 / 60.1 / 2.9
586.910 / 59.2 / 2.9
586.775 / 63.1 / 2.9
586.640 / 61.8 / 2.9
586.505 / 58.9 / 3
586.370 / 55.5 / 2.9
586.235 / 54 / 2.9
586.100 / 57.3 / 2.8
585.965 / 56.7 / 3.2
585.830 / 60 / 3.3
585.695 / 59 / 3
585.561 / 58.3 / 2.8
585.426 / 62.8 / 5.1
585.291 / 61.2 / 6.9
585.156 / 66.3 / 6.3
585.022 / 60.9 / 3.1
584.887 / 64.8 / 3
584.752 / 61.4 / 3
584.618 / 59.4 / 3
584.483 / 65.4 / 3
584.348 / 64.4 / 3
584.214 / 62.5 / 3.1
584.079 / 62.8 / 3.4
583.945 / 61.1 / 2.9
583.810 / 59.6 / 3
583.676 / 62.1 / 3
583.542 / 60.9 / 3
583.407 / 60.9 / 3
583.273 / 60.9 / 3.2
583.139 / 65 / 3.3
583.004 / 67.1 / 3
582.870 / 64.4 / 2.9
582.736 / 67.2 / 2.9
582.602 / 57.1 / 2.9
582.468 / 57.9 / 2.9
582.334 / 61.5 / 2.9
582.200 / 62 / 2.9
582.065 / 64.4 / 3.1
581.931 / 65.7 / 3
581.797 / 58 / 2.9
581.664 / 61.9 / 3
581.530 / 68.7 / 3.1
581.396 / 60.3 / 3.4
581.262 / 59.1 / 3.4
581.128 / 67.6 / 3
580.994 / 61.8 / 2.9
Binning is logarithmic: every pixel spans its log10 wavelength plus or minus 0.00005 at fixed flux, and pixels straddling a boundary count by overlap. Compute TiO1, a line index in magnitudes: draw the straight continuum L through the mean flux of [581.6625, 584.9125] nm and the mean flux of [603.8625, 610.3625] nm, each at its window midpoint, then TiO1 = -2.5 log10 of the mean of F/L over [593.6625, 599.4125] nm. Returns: 0.04 mag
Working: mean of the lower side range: 62.3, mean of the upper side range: 60.9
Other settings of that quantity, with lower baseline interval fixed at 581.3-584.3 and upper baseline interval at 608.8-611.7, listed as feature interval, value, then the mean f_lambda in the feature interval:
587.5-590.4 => 0.172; 52.9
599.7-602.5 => 0.066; 57.5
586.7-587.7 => 0.051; 59.2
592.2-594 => 0.050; 58.9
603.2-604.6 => 0.002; 60.8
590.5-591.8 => 0.040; 59.5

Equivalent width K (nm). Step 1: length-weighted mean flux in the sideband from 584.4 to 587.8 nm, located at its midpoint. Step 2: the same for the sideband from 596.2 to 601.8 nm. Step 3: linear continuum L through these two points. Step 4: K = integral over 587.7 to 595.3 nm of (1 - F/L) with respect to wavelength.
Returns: 0.41 nm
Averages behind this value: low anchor 60.1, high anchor 59.1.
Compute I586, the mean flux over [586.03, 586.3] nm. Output 55.7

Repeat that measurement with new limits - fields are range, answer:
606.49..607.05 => 60.8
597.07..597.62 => 61.8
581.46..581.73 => 65.2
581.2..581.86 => 61.7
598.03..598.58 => 57.8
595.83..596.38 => 62.2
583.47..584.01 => 60.9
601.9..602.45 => 55.5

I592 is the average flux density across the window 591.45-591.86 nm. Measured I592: 57.1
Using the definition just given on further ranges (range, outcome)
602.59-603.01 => 61.3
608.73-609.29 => 62.4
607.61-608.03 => 63.1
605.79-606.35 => 60.7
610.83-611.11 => 59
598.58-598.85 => 58.6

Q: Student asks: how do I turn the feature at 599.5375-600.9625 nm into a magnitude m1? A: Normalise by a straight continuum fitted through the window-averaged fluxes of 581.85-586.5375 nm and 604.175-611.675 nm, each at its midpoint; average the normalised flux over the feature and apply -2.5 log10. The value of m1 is 0.053 mag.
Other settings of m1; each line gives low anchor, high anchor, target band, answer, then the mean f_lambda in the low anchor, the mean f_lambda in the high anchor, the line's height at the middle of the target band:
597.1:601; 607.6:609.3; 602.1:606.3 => 0.00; 58.6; 61.6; 60.2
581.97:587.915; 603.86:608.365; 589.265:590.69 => 0.17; 61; 61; 61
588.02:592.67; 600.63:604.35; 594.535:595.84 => -0.04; 55.2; 59.1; 56.7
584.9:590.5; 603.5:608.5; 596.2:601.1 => 0.00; 55.9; 61.1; 59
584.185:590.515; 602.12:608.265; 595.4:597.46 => -0.05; 56.7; 60.8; 58.8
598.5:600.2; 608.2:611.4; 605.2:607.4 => -0.01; 58.8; 60.5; 59.9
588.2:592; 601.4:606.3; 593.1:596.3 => -0.05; 54.3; 59.9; 56.2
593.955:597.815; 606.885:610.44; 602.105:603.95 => 0.01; 59.9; 61.2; 60.7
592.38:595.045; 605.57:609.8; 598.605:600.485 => 0.02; 58.4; 61.6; 59.7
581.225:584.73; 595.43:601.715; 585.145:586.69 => 0.05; 62.3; 59.3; 61.8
